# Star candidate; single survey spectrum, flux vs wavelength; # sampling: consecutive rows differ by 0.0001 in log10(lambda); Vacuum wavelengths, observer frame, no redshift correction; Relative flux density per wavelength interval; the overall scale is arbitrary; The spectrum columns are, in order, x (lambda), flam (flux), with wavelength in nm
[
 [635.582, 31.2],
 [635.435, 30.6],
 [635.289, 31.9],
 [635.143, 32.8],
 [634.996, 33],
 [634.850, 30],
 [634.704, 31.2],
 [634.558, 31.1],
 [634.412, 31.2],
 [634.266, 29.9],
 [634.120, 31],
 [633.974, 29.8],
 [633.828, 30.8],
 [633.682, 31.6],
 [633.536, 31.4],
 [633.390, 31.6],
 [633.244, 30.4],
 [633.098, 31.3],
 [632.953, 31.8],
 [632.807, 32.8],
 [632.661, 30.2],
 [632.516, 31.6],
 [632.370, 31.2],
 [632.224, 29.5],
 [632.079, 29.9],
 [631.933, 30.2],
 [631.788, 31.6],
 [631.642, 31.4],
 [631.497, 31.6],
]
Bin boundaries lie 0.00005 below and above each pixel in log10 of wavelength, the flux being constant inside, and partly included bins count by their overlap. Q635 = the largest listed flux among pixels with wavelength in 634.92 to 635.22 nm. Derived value 33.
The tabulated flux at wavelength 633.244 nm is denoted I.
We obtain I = 30.4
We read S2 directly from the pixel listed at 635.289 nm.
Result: 31.9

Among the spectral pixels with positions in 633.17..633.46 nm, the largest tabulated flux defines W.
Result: 31.6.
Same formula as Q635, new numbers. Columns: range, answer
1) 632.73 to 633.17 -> 32.8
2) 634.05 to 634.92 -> 31.2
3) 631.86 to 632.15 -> 30.2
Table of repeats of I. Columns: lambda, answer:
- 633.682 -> 31.6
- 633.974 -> 29.8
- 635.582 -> 31.2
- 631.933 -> 30.2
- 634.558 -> 31.1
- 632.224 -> 29.5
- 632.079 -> 29.9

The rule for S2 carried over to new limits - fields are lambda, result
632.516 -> 31.6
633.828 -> 30.8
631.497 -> 31.6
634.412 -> 31.2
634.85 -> 30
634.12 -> 31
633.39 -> 31.6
